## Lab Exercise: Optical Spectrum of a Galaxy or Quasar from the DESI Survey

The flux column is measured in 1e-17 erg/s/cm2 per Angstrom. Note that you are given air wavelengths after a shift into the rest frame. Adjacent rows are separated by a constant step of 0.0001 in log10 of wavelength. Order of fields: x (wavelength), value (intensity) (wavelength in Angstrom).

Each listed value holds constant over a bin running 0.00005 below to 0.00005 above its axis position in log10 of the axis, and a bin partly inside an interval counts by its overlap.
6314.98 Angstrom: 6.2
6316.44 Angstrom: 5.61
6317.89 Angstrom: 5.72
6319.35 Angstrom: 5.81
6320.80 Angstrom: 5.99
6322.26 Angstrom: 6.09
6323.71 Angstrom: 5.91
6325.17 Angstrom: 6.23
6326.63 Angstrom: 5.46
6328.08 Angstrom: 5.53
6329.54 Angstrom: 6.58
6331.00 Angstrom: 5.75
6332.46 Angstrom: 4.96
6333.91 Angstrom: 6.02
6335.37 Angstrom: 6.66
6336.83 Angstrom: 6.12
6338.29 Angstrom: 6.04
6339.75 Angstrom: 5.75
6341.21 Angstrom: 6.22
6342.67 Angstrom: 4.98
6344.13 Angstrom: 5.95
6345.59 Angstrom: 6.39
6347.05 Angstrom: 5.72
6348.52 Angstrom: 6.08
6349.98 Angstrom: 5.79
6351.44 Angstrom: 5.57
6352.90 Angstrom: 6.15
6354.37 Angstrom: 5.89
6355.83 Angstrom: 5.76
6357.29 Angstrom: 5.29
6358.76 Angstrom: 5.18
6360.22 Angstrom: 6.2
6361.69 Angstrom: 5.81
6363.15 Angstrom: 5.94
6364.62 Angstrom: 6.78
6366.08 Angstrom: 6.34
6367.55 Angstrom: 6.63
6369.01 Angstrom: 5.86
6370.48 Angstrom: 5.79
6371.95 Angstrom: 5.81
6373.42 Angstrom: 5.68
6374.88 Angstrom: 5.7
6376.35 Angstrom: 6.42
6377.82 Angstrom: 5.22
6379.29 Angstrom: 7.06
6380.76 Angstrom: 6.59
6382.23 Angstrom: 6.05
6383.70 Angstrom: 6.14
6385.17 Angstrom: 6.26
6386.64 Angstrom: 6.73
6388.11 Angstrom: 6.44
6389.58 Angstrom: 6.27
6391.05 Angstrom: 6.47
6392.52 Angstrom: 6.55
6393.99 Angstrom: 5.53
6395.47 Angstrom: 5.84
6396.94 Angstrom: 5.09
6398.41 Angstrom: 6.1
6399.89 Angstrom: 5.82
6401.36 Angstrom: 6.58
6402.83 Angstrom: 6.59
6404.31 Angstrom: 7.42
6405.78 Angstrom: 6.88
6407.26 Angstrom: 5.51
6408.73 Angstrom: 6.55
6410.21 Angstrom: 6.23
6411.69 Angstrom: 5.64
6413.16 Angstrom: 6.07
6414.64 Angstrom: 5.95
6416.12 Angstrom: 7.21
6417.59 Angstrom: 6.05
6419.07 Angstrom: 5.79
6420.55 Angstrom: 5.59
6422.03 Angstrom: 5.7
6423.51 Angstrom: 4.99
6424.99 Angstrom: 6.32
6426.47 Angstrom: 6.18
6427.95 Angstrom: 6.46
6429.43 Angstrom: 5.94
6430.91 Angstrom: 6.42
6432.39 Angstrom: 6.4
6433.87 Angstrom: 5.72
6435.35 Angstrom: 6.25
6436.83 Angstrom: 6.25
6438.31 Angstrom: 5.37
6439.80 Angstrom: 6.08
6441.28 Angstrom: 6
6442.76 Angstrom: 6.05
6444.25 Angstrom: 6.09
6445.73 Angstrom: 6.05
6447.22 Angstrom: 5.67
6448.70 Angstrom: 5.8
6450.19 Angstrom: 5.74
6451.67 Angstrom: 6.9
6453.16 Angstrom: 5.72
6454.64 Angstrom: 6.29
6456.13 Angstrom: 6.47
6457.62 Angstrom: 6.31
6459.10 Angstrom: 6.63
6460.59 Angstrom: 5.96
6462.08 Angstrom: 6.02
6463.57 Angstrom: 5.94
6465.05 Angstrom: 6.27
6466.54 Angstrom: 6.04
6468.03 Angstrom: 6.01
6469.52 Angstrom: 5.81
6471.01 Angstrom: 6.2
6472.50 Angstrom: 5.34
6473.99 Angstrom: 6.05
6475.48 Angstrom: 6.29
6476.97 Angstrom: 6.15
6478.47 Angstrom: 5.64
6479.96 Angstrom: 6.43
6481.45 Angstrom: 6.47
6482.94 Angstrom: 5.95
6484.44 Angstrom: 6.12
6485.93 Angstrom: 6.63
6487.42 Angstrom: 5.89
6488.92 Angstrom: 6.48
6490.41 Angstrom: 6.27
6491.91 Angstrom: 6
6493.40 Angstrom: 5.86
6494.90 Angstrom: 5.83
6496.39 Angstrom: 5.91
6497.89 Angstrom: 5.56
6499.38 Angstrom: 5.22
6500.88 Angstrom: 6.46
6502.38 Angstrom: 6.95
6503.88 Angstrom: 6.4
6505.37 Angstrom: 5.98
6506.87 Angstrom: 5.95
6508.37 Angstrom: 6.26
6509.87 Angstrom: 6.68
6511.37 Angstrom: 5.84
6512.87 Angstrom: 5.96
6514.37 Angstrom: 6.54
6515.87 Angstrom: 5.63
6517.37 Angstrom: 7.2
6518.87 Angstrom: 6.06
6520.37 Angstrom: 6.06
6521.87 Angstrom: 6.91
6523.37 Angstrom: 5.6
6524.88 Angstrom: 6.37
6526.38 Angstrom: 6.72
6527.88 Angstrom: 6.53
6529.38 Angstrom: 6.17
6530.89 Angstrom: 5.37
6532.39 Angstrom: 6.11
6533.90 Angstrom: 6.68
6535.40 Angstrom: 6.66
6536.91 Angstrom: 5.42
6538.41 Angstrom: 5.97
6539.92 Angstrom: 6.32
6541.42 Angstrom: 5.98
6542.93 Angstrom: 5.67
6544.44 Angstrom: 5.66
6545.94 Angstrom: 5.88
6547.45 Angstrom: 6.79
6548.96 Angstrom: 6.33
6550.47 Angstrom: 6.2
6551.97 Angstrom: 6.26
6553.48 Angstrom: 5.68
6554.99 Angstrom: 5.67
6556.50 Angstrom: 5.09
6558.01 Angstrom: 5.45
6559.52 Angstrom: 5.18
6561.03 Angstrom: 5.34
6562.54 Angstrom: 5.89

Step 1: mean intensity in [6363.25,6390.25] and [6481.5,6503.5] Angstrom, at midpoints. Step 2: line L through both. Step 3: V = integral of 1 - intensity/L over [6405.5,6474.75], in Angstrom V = 1.0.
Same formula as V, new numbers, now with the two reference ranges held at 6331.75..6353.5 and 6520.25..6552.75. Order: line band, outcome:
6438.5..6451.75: 0.1 Angstrom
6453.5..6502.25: 0.0 Angstrom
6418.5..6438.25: 0.1 Angstrom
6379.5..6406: -1.5 Angstrom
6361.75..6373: -0.4 Angstrom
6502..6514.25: -0.2 Angstrom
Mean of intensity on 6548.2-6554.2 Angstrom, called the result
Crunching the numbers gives 6.12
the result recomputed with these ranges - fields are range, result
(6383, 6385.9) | 6.2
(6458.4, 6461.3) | 6.29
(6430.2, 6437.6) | 6.21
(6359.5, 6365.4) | 6.18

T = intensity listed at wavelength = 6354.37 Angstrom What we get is 5.89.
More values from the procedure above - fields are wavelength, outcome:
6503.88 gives 6.4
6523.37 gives 5.6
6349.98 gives 5.79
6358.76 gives 5.18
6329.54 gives 6.58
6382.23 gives 6.05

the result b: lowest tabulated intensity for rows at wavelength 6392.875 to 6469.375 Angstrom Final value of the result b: 4.99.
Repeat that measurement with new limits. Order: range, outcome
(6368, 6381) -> 5.22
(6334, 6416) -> 4.98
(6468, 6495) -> 5.34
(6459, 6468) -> 5.94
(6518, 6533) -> 5.37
